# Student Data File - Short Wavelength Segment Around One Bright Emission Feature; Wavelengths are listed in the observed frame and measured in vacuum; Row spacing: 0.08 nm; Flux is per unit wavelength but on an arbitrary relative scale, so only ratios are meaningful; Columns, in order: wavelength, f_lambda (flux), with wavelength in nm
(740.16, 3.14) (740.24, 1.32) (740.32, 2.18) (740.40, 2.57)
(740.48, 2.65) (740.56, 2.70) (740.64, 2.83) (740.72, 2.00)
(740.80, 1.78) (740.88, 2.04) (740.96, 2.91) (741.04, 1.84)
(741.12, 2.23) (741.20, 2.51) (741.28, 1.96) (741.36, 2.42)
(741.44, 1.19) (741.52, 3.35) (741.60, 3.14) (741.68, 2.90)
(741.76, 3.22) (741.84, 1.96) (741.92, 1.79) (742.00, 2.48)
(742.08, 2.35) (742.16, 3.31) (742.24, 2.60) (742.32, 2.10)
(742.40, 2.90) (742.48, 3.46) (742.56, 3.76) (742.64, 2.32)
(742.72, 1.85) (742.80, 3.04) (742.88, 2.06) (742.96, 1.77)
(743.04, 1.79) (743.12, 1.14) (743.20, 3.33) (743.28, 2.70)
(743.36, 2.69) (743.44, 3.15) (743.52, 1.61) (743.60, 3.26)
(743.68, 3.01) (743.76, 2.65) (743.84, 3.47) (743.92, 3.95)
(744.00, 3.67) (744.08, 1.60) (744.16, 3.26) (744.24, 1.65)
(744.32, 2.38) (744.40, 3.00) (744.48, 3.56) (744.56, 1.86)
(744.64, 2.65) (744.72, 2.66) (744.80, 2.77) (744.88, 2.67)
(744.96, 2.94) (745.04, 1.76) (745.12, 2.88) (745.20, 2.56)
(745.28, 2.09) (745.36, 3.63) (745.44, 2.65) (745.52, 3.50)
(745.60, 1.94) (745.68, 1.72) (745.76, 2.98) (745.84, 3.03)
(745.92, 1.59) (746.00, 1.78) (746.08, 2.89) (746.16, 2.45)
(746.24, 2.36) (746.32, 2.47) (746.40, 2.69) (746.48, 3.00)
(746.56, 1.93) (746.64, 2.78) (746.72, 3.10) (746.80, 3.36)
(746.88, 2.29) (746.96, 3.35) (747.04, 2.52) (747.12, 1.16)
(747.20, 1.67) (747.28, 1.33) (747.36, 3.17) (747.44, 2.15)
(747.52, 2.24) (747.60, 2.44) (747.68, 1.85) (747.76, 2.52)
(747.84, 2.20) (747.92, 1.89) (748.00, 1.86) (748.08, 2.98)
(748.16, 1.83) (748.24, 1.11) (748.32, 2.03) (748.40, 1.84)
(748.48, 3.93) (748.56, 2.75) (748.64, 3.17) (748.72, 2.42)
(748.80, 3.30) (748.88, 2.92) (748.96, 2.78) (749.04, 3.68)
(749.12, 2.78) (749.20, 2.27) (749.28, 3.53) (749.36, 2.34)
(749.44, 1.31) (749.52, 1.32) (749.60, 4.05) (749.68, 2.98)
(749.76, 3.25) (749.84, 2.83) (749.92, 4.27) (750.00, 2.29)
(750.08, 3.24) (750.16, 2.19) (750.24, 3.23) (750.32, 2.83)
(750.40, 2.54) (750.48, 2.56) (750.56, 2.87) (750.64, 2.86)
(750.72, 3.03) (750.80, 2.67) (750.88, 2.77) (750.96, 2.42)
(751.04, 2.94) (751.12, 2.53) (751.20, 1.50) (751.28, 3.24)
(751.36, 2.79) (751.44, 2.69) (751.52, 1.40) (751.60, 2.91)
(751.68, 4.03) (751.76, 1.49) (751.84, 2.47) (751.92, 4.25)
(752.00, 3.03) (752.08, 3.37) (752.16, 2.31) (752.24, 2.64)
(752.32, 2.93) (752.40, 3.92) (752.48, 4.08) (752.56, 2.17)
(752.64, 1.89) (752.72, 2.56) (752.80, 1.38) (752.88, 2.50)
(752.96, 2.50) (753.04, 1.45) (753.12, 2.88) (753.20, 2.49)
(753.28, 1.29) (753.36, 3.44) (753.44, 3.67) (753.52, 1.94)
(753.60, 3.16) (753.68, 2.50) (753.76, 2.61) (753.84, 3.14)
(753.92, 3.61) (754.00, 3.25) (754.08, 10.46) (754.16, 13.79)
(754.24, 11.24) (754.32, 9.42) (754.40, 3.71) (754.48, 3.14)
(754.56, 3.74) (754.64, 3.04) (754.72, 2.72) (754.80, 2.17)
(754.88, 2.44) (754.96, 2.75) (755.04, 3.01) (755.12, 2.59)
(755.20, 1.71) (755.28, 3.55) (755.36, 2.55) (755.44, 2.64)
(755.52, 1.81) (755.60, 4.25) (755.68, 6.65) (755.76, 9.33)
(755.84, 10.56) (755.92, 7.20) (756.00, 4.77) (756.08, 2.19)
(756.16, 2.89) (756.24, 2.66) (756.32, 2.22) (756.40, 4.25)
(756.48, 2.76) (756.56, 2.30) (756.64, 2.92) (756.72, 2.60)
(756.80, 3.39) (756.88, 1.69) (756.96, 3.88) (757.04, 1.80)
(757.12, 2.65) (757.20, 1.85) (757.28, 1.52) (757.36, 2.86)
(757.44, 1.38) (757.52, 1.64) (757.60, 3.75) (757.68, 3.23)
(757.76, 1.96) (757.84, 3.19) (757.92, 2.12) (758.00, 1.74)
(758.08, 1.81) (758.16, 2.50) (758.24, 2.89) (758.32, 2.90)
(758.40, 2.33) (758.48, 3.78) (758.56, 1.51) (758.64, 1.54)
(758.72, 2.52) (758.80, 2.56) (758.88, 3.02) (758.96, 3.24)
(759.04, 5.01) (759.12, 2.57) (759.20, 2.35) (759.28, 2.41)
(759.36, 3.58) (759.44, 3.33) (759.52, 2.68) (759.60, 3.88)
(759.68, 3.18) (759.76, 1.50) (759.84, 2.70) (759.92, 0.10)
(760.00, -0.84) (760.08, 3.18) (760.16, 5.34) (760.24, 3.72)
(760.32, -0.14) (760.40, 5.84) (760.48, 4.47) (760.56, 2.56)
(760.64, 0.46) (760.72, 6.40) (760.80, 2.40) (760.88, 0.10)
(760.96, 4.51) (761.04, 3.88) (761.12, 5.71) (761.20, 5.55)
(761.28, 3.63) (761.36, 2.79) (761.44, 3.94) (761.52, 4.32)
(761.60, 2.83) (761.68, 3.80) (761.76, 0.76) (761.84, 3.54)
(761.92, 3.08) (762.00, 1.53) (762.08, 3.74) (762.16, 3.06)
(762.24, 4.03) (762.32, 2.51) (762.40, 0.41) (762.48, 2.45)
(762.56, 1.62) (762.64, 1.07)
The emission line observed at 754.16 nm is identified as [S II]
